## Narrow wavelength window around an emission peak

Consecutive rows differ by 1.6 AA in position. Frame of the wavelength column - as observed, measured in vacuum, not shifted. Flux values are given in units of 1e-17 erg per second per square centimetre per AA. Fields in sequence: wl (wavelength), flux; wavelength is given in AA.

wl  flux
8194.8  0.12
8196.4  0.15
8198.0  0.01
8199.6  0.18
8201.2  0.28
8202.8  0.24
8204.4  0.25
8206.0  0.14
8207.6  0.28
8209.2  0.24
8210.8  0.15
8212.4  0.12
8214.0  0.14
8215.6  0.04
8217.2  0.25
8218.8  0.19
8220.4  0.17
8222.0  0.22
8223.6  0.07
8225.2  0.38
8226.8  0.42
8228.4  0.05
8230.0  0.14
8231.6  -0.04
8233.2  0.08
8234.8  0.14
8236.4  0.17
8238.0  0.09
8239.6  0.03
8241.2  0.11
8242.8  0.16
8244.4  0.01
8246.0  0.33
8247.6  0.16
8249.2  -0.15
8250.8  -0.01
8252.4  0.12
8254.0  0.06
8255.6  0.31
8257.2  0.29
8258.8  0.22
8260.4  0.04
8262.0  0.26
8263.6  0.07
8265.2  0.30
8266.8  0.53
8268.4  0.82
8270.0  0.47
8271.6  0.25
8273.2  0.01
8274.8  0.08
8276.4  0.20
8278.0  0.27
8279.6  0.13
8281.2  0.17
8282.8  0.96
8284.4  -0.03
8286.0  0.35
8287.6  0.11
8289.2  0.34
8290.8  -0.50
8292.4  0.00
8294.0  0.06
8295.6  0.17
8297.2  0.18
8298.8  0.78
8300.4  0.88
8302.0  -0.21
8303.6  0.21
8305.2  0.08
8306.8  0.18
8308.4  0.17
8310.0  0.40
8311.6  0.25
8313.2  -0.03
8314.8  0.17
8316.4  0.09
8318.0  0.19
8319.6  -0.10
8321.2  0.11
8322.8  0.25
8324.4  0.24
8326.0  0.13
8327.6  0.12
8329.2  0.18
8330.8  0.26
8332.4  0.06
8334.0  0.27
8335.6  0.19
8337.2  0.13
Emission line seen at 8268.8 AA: H-gamma 4340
